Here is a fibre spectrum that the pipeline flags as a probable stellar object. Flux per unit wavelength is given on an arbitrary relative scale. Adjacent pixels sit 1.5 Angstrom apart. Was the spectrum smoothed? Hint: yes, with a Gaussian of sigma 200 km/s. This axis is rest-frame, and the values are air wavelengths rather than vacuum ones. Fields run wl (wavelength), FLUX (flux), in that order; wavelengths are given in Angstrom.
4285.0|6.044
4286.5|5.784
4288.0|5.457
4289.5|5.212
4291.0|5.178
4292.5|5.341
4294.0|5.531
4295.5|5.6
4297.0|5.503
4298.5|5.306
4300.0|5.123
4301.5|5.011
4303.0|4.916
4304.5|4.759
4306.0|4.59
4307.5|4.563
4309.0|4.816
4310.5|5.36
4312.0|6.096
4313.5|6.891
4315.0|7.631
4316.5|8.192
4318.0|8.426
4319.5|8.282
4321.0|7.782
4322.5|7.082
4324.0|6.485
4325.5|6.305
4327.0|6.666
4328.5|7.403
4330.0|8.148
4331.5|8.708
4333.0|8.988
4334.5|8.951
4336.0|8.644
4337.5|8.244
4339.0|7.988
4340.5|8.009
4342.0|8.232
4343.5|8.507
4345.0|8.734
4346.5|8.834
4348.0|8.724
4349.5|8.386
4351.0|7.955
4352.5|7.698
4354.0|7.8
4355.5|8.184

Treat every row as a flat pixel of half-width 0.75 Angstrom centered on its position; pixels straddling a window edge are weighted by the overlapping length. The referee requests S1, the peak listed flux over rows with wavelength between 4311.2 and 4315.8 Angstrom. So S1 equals 7.631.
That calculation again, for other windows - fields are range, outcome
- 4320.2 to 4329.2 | 7.782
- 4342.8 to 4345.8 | 8.734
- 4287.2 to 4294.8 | 5.531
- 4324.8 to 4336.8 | 8.988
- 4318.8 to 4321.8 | 8.282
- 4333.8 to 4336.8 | 8.951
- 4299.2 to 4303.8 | 5.123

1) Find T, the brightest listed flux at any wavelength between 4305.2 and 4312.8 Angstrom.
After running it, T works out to 6.096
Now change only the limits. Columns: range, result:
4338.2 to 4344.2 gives 8.507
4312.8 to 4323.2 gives 8.426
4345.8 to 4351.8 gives 8.834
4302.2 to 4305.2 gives 4.916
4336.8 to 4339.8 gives 8.244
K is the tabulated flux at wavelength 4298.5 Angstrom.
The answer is 5.306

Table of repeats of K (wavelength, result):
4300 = 5.123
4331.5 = 8.708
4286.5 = 5.784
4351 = 7.955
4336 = 8.644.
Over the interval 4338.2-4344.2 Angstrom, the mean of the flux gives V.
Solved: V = 8.18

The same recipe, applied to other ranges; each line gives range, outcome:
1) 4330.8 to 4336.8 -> 8.82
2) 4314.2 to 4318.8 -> 8.07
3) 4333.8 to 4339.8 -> 8.45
